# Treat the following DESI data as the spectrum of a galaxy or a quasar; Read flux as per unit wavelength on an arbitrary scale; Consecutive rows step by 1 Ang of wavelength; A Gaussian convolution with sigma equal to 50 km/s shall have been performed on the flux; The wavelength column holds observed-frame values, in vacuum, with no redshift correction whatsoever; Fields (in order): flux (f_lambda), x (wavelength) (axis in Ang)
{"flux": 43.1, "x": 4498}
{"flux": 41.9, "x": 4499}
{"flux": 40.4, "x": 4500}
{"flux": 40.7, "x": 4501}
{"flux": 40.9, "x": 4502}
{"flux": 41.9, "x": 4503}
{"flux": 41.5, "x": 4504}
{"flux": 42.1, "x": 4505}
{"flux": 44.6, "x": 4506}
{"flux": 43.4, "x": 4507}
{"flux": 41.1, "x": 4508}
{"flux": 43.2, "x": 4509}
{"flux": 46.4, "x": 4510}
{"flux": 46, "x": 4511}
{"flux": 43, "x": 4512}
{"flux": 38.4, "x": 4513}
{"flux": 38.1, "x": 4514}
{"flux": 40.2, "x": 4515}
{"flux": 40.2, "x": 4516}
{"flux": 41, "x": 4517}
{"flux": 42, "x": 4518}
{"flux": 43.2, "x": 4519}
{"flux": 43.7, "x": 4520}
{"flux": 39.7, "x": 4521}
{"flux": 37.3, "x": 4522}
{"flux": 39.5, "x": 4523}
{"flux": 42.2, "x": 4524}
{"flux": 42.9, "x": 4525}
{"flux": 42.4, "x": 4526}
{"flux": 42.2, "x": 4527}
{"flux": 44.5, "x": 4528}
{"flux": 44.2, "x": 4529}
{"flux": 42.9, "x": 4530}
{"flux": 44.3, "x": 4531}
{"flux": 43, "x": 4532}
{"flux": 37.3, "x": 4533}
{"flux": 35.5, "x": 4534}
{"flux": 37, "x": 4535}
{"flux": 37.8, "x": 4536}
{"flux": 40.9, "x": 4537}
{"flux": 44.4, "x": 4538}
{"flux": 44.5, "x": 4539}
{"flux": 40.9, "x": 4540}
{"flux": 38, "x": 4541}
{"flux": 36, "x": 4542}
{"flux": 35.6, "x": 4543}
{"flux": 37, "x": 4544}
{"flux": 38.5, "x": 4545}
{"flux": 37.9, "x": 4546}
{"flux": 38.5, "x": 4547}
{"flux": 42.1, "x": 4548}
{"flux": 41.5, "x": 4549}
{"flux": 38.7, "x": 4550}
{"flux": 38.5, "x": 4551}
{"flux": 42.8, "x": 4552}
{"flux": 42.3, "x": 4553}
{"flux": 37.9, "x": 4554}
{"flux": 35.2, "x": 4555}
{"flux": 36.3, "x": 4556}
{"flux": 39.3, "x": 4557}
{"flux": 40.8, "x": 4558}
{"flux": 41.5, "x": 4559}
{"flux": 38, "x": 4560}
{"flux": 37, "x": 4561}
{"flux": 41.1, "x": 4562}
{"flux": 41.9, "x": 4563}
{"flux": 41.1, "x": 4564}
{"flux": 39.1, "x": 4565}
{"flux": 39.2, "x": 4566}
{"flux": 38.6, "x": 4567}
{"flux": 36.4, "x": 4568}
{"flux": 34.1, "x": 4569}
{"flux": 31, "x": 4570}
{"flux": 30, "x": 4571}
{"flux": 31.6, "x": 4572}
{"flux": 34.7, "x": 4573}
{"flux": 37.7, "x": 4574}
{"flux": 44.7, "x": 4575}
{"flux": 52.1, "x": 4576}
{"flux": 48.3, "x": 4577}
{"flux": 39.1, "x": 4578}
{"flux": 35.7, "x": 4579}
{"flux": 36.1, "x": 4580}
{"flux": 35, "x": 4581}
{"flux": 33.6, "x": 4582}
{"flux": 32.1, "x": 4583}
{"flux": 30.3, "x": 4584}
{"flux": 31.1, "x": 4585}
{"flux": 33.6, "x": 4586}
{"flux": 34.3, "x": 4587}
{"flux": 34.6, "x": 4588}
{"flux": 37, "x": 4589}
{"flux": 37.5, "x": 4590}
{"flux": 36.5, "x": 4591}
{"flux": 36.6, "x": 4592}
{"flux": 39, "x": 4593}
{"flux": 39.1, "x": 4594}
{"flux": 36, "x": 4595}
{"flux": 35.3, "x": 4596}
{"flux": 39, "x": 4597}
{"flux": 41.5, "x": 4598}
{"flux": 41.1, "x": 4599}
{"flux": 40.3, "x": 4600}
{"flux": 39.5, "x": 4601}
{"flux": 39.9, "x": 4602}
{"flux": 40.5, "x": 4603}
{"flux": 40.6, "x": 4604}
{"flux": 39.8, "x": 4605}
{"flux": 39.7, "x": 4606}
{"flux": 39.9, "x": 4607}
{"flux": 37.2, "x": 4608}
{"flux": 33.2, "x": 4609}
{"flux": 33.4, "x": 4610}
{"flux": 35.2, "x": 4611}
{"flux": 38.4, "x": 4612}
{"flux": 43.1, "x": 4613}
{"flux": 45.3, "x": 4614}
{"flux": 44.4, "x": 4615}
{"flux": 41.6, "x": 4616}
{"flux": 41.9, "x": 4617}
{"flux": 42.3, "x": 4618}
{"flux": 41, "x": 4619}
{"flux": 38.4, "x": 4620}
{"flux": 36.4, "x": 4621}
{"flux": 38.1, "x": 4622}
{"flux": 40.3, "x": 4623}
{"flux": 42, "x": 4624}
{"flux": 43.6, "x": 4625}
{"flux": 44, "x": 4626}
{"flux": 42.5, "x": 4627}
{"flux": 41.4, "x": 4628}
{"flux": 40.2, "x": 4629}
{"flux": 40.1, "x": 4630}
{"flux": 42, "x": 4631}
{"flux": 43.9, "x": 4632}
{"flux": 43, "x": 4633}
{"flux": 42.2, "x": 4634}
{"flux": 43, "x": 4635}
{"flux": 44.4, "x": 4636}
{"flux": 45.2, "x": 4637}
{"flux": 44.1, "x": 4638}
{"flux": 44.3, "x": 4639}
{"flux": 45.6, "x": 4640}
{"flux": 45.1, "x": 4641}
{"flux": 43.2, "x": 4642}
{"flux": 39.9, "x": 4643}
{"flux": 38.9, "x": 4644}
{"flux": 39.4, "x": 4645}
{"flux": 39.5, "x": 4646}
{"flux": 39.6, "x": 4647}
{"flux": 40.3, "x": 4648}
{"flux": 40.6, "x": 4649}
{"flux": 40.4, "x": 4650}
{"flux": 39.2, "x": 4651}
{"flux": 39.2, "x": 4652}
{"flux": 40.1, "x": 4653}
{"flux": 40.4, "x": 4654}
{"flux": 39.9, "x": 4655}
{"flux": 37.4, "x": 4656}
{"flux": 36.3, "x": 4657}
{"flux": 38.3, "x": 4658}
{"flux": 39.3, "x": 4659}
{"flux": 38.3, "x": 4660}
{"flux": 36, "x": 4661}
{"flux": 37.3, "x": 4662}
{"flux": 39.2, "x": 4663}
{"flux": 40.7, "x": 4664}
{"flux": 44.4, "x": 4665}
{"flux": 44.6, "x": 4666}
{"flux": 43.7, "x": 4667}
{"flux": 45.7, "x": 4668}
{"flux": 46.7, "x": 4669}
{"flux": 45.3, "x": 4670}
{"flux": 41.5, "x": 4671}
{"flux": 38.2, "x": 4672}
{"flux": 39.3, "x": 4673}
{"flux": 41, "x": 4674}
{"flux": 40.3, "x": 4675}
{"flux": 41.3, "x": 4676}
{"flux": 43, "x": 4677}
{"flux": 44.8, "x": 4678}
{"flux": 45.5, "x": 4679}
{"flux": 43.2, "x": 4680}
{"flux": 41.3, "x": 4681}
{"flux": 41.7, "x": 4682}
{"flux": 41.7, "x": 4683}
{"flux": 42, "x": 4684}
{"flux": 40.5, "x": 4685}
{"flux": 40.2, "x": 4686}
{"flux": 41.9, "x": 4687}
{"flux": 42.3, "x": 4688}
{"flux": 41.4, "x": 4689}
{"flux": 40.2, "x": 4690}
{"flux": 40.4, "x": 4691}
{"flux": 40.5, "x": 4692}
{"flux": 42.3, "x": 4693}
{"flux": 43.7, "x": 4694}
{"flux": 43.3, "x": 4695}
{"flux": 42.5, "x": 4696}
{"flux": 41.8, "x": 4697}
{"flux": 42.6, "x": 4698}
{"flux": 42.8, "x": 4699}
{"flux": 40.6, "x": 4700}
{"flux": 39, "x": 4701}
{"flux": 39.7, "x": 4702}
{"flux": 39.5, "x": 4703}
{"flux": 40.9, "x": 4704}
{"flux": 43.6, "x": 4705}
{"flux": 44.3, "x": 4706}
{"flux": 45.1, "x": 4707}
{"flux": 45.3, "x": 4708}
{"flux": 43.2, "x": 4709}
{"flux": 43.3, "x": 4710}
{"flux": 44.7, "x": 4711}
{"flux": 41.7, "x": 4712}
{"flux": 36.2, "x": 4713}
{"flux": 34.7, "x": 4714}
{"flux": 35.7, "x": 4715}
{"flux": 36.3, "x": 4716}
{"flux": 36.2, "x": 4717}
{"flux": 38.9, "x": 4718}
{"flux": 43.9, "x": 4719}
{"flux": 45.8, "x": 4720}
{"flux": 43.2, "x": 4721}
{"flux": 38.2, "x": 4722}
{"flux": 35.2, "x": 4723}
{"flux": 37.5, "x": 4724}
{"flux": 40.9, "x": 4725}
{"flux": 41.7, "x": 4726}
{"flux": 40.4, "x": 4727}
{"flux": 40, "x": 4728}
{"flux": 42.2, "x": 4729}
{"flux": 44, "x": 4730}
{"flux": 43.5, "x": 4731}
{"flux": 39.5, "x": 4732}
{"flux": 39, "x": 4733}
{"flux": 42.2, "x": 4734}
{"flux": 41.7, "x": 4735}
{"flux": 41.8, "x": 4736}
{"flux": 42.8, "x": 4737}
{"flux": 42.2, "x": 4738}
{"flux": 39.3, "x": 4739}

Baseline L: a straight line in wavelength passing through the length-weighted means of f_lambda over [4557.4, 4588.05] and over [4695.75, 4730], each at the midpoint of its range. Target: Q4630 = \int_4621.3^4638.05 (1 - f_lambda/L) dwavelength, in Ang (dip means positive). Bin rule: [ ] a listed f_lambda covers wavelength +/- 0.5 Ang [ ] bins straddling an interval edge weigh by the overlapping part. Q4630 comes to -1.5 Ang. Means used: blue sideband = 37.3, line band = 42.2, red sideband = 40.8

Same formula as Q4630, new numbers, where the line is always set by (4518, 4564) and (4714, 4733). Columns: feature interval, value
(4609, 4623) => 0.1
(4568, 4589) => 2.2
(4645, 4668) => 0.1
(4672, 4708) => -1.6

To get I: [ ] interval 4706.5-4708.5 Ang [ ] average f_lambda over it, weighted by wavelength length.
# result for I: 45.2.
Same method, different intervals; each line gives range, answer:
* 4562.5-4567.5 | 40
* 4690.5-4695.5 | 42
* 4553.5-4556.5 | 36.5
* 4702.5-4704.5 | 40.2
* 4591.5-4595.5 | 37.7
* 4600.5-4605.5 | 40.1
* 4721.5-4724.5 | 37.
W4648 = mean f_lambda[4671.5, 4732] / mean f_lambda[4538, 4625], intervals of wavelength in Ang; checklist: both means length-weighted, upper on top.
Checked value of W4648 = 1.1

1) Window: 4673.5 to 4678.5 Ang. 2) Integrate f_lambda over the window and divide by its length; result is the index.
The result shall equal 42.1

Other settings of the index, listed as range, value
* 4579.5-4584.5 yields 33.4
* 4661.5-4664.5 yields 39.1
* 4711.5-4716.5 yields 36.9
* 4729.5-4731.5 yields 43.8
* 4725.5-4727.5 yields 41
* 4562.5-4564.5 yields 41.5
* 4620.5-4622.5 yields 37.2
